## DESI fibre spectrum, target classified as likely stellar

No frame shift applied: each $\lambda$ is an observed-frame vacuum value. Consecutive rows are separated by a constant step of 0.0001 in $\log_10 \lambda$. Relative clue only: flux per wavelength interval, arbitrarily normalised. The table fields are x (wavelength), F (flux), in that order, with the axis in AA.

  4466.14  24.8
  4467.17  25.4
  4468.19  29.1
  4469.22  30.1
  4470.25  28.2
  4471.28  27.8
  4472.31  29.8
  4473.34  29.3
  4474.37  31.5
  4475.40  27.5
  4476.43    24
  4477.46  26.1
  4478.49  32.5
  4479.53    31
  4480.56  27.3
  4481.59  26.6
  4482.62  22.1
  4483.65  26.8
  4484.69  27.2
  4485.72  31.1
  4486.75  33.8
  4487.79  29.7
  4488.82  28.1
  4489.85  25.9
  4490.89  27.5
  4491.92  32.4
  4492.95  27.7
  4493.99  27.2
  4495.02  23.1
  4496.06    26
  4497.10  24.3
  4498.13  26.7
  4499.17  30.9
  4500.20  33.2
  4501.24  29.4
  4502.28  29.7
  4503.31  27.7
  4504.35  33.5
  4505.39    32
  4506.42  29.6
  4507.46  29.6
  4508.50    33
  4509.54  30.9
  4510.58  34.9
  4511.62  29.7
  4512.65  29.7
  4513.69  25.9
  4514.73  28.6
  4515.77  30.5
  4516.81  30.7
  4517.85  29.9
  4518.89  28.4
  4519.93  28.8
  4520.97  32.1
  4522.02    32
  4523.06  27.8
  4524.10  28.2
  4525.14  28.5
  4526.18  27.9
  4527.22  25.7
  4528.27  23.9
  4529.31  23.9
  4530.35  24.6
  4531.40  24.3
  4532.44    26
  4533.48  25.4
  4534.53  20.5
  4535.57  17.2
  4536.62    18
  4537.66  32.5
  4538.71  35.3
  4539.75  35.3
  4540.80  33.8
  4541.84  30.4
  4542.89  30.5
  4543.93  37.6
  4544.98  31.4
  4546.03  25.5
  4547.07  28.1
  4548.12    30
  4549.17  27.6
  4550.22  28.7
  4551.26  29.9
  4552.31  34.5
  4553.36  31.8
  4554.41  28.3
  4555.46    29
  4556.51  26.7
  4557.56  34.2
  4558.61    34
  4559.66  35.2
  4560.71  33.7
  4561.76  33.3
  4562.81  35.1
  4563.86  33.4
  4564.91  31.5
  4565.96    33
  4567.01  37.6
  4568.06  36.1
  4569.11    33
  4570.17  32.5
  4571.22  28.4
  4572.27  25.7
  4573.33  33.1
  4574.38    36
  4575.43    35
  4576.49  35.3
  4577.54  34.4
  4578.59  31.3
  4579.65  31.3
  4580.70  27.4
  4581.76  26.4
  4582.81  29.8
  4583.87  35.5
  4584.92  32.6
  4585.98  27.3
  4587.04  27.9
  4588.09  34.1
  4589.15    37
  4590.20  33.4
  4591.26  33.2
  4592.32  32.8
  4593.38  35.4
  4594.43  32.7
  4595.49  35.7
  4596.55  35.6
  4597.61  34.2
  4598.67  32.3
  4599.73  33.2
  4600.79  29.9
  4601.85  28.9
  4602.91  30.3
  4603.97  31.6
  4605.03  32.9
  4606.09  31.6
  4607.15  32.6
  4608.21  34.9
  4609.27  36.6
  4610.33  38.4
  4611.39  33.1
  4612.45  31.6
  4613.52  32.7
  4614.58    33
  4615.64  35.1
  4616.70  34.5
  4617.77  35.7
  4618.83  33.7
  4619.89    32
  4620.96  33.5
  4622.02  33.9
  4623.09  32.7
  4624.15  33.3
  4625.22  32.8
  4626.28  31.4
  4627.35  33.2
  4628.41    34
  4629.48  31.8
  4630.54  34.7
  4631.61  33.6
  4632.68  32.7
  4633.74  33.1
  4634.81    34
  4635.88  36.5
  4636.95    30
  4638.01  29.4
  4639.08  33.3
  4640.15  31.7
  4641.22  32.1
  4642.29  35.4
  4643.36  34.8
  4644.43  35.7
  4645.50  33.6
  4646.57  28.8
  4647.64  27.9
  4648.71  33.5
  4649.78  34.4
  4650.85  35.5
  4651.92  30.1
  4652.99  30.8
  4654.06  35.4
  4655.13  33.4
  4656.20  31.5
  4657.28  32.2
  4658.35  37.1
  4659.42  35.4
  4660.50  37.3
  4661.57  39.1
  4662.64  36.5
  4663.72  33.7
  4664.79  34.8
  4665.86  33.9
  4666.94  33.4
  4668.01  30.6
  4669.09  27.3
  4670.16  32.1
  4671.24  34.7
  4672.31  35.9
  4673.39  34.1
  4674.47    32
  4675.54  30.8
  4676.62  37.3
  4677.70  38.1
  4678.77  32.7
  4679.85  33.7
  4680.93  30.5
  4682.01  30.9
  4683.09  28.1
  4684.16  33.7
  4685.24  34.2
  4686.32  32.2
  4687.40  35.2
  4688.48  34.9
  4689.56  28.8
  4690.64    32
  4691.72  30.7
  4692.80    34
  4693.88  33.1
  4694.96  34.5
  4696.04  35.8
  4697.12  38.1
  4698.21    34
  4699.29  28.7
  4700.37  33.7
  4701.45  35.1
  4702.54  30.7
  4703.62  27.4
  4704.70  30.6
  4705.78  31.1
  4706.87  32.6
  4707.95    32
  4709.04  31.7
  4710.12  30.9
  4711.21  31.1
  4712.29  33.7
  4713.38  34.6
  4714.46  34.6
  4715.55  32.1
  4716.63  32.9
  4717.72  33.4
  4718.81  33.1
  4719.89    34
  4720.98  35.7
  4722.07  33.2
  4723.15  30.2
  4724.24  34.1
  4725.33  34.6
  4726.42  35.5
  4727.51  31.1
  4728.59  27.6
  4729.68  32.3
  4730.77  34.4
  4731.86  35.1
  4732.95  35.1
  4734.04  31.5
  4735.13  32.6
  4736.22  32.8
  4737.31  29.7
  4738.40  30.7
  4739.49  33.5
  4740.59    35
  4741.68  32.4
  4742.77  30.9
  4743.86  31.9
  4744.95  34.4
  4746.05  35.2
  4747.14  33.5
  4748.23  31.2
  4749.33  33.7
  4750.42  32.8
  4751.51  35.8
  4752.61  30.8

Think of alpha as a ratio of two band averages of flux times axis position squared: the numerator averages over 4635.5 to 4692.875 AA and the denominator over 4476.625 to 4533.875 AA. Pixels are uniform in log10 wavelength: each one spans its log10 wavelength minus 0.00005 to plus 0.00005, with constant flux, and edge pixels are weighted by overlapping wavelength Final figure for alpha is 1.25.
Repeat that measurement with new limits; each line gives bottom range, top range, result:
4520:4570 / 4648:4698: 1.19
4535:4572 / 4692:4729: 1.13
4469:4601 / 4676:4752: 1.18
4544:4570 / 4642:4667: 1.11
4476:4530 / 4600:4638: 1.21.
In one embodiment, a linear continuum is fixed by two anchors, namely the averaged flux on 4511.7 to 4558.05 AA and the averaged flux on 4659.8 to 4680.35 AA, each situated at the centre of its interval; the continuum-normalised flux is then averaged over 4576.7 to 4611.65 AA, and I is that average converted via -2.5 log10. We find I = -0.05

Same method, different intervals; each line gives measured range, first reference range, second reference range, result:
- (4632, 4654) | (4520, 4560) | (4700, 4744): -0.06 mag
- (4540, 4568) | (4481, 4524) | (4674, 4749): -0.06 mag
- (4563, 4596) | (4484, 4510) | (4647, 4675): -0.04 mag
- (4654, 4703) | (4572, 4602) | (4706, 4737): -0.02 mag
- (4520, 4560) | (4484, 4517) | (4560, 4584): 0.08 mag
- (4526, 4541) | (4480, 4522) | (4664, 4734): 0.14 mag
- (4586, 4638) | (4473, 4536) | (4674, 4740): -0.09 mag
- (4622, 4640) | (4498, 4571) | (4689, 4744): -0.05 mag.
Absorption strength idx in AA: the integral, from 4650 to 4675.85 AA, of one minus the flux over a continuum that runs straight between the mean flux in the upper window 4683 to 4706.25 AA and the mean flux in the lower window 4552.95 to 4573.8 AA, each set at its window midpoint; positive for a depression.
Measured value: -0.9 AA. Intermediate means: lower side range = 32.3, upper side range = 32.7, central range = 33.7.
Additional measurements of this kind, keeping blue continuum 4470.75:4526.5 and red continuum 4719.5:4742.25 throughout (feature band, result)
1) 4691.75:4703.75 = -0.3 AA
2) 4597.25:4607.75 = -0.3 AA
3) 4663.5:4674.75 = -0.4 AA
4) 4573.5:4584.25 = -0.7 AA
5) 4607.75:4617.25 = -1.1 AA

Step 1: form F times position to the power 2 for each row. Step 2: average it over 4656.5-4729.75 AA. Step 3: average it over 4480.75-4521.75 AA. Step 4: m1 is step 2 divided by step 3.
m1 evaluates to 1.24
